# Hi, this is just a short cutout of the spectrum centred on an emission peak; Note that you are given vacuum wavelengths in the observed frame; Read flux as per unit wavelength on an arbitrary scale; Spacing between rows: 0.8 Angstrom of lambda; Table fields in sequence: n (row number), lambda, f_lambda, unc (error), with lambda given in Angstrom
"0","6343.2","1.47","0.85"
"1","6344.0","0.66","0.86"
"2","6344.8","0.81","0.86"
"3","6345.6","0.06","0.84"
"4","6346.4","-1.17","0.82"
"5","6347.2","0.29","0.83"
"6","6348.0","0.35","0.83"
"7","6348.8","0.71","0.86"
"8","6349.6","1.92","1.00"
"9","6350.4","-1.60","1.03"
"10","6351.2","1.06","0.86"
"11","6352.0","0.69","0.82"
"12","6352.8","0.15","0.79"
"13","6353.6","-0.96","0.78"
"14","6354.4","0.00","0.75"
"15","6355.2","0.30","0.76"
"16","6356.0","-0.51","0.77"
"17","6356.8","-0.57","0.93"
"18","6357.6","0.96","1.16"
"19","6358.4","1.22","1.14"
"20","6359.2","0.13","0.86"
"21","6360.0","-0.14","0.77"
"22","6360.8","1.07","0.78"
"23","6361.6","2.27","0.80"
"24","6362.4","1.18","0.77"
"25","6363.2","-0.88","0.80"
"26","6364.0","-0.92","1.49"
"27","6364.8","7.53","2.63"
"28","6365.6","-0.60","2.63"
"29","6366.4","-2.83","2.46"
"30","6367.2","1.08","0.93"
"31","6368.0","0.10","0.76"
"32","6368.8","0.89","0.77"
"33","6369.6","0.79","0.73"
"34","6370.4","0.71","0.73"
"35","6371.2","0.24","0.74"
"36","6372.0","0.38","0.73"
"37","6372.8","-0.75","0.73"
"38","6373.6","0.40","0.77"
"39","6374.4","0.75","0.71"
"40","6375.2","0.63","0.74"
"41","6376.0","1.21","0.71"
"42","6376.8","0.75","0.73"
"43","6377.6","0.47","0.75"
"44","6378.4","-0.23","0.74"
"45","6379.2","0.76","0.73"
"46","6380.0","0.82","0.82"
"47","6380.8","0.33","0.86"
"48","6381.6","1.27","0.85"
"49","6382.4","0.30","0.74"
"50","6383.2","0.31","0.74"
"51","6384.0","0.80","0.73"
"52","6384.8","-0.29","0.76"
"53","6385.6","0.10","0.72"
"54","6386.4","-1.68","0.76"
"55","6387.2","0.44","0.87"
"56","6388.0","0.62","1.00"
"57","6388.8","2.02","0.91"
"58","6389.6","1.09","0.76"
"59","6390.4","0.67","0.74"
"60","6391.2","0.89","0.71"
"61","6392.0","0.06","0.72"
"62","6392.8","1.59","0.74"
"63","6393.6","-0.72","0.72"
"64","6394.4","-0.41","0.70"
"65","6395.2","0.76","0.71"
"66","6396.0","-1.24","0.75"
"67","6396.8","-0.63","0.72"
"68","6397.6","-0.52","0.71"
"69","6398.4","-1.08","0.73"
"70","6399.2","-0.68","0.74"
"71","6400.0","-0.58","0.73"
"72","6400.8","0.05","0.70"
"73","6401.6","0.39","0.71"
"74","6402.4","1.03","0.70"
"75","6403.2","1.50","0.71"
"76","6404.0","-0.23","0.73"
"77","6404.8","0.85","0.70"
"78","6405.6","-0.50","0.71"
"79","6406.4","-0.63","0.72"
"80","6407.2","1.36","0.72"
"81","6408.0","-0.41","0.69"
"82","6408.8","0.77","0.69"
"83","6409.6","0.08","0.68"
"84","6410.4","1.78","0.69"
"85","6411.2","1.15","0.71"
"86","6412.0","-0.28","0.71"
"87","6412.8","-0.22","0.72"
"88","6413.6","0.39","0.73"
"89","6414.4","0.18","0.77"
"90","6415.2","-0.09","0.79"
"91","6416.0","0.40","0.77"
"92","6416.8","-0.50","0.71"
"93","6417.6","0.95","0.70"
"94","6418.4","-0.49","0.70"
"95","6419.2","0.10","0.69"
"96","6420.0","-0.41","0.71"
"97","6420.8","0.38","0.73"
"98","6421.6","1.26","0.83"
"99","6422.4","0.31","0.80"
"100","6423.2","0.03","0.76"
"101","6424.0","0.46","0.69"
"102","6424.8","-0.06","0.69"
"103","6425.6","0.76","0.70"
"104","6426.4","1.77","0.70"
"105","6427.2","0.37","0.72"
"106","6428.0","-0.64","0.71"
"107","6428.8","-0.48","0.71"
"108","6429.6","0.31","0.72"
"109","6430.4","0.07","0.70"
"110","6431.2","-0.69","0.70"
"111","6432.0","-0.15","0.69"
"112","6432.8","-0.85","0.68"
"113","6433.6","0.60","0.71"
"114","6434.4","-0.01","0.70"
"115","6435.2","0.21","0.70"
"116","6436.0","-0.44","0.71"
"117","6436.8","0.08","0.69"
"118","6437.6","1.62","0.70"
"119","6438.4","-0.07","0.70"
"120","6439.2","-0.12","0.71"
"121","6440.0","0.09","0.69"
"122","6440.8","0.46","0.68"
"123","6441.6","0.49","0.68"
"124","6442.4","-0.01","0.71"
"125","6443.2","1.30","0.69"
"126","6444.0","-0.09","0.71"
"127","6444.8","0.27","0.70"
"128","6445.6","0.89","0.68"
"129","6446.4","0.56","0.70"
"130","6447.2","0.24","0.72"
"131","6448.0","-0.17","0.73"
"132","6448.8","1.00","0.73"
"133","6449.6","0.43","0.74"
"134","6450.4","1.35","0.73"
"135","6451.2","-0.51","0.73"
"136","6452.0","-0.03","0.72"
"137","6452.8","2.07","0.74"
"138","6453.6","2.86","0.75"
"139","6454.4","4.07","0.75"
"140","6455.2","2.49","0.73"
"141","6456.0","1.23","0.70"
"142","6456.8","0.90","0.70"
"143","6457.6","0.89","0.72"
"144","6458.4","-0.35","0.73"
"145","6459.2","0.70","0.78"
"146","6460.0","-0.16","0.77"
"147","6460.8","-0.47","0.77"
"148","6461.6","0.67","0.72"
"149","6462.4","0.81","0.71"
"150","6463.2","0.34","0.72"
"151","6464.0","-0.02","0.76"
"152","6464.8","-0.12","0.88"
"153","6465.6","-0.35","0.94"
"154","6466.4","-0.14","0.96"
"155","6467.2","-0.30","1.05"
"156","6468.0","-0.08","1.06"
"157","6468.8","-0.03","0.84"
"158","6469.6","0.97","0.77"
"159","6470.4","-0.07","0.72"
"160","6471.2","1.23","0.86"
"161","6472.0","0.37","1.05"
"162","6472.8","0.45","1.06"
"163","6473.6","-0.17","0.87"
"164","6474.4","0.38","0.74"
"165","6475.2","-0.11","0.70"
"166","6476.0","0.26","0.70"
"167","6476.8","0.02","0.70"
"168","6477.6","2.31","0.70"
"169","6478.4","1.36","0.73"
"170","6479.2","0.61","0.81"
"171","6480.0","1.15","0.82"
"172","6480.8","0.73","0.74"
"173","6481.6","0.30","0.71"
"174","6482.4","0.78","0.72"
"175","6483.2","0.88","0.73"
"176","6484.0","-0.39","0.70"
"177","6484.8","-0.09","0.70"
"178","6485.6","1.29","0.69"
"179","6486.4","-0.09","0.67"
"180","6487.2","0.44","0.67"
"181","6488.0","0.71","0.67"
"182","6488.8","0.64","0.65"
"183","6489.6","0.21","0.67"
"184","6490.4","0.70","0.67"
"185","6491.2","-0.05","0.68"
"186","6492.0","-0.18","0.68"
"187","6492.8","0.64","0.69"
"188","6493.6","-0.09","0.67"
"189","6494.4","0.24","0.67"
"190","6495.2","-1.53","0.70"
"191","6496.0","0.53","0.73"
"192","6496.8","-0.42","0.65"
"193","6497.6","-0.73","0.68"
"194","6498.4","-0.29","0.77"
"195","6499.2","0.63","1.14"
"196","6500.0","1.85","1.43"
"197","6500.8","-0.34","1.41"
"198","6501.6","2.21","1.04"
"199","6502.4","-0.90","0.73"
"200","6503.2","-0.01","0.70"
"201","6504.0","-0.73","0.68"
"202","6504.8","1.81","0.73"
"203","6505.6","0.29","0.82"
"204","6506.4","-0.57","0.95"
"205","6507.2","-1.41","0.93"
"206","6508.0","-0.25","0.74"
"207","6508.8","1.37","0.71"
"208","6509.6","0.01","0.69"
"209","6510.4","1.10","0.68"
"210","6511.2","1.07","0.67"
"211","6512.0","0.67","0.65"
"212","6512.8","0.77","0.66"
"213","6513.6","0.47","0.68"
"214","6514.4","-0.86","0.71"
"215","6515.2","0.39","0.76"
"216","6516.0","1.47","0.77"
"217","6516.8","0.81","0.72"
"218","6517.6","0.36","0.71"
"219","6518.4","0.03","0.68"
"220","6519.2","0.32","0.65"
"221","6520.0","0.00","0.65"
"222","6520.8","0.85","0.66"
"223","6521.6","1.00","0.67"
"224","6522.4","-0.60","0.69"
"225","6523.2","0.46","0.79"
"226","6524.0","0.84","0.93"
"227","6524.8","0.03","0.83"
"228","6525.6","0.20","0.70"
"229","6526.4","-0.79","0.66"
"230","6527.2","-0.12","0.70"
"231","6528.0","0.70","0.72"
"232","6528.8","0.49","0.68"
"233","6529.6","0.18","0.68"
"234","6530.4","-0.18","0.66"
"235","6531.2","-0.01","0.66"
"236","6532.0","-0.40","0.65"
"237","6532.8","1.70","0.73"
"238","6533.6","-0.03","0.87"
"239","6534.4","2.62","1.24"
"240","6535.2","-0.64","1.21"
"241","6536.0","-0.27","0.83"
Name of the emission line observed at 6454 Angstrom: Hgamma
